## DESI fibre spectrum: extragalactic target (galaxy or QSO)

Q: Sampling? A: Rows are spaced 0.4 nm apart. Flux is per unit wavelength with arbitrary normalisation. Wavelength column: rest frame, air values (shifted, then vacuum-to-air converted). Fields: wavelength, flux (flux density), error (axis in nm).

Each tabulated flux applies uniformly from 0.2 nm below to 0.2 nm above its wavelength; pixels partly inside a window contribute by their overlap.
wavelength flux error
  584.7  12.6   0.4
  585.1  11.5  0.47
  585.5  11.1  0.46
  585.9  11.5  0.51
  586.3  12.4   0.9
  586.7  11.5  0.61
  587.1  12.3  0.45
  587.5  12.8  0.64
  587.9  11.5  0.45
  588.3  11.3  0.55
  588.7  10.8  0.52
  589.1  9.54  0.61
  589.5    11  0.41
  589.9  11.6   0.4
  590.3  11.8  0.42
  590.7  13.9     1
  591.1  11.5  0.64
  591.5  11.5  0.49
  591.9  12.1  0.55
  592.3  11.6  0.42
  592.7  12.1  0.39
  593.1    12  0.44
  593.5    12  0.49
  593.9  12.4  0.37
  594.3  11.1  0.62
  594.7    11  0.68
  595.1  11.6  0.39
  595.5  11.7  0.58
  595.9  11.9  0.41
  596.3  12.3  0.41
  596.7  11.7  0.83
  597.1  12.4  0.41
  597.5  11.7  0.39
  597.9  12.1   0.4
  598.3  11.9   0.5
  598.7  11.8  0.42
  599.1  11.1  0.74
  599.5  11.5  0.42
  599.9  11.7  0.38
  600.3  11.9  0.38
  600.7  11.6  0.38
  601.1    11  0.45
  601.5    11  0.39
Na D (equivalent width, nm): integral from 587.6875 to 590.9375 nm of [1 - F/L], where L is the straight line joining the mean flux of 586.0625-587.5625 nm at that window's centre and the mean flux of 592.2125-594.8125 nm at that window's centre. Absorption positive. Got 0.159 nm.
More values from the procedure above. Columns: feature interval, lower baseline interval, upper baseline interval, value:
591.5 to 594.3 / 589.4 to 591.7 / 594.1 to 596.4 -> -0.04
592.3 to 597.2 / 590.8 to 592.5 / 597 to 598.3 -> 0.04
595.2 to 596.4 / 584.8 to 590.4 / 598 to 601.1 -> -0.03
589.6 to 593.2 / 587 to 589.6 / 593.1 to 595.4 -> -0.16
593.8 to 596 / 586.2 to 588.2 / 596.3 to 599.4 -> 0.06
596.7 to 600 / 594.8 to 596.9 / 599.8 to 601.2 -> -0.03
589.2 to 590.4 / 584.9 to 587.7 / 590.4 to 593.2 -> 0.07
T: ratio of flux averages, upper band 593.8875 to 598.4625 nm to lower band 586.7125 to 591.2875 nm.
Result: 1.01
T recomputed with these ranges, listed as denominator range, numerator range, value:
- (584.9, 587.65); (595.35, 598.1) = 1.01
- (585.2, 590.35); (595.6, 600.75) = 1.03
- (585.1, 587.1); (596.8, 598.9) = 1.02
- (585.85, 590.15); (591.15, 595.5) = 1.02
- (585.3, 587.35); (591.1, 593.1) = 1.00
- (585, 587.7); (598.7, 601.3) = 0.97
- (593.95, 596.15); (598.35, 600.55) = 1.01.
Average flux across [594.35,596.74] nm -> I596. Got 11.7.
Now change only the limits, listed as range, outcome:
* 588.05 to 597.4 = 11.7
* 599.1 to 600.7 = 11.6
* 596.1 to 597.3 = 12.1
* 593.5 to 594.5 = 11.8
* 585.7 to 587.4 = 12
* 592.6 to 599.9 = 11.8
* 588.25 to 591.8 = 11.5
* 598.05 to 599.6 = 11.6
